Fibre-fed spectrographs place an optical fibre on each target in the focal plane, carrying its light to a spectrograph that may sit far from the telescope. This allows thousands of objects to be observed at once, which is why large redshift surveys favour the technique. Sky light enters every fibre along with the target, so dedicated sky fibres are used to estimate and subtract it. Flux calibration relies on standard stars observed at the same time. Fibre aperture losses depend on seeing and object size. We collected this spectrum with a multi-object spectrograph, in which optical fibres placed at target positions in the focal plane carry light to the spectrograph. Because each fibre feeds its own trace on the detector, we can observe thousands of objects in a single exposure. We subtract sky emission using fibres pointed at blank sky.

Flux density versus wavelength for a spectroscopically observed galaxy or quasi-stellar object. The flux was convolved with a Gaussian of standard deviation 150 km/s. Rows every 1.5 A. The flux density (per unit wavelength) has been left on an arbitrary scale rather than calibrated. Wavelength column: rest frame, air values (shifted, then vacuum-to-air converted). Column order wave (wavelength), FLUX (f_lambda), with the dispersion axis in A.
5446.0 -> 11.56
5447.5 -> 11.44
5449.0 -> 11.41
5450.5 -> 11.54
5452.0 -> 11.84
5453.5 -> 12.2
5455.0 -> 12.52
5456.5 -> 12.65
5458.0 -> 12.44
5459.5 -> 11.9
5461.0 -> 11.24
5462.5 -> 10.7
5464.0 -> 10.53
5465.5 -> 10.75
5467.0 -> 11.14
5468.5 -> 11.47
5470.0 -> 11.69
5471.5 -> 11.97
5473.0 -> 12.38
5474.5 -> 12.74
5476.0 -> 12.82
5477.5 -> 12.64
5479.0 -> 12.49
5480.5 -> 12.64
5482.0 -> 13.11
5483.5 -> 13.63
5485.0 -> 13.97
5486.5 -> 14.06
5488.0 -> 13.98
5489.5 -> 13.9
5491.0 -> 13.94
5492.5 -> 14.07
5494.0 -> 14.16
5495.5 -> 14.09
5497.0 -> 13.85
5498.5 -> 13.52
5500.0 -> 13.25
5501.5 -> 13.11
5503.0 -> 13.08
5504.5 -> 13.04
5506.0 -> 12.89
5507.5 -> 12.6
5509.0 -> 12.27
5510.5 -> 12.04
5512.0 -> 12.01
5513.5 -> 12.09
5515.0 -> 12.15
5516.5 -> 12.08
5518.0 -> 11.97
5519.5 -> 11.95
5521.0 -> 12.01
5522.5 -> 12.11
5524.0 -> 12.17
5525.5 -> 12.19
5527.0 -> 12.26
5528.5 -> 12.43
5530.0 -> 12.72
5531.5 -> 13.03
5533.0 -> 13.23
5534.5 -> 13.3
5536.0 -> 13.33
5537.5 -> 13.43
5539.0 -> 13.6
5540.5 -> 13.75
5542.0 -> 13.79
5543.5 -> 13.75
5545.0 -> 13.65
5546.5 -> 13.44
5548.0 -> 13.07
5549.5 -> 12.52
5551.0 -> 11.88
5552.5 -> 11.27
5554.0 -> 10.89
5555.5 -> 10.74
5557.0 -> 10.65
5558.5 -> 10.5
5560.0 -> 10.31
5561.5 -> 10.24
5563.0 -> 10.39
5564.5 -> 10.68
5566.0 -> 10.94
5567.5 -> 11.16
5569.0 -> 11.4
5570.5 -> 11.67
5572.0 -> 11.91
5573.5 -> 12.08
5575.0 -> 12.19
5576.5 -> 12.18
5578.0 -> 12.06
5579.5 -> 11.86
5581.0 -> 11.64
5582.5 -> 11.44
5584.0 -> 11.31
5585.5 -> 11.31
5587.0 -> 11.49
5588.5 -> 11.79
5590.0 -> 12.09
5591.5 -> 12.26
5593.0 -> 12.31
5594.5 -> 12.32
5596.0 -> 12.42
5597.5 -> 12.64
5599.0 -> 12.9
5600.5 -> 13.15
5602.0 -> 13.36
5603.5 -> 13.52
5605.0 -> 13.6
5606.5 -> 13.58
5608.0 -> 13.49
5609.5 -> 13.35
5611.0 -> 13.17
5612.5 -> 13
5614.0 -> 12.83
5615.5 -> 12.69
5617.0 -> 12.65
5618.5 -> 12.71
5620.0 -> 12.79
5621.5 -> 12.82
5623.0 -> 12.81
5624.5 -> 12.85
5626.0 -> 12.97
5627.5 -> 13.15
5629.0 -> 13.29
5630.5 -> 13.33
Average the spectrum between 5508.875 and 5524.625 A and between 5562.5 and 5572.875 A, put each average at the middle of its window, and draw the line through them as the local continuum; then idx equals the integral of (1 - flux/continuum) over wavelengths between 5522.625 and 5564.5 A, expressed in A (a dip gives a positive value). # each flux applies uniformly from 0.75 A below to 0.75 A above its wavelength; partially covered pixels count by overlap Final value -2.4 A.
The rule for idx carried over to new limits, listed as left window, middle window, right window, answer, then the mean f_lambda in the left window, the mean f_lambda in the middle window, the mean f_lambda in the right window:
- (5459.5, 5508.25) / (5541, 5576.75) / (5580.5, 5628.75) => 2.74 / 12.8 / 11.7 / 12.6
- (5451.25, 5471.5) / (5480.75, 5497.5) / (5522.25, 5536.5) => -2.48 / 11.6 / 13.9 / 12.7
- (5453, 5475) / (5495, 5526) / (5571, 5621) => -1.51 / 11.7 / 12.6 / 12.5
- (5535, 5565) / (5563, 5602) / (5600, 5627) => 2.24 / 12.1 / 11.9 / 13.1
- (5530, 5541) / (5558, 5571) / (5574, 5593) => 1.69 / 13.3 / 10.8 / 11.8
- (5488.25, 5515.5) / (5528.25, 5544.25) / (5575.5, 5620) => -0.51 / 13.1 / 13.3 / 12.5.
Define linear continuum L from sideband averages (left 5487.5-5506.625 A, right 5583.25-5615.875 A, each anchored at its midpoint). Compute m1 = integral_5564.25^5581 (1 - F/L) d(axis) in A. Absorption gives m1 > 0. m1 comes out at 1.6 A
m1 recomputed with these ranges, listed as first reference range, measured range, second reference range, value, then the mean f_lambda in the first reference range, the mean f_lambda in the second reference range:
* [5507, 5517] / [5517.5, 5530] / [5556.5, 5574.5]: -0.3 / 12.2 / 11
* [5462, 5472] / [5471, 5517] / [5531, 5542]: -4.0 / 11.2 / 13.4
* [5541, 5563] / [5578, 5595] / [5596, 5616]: 1.2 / 11.9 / 13.2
